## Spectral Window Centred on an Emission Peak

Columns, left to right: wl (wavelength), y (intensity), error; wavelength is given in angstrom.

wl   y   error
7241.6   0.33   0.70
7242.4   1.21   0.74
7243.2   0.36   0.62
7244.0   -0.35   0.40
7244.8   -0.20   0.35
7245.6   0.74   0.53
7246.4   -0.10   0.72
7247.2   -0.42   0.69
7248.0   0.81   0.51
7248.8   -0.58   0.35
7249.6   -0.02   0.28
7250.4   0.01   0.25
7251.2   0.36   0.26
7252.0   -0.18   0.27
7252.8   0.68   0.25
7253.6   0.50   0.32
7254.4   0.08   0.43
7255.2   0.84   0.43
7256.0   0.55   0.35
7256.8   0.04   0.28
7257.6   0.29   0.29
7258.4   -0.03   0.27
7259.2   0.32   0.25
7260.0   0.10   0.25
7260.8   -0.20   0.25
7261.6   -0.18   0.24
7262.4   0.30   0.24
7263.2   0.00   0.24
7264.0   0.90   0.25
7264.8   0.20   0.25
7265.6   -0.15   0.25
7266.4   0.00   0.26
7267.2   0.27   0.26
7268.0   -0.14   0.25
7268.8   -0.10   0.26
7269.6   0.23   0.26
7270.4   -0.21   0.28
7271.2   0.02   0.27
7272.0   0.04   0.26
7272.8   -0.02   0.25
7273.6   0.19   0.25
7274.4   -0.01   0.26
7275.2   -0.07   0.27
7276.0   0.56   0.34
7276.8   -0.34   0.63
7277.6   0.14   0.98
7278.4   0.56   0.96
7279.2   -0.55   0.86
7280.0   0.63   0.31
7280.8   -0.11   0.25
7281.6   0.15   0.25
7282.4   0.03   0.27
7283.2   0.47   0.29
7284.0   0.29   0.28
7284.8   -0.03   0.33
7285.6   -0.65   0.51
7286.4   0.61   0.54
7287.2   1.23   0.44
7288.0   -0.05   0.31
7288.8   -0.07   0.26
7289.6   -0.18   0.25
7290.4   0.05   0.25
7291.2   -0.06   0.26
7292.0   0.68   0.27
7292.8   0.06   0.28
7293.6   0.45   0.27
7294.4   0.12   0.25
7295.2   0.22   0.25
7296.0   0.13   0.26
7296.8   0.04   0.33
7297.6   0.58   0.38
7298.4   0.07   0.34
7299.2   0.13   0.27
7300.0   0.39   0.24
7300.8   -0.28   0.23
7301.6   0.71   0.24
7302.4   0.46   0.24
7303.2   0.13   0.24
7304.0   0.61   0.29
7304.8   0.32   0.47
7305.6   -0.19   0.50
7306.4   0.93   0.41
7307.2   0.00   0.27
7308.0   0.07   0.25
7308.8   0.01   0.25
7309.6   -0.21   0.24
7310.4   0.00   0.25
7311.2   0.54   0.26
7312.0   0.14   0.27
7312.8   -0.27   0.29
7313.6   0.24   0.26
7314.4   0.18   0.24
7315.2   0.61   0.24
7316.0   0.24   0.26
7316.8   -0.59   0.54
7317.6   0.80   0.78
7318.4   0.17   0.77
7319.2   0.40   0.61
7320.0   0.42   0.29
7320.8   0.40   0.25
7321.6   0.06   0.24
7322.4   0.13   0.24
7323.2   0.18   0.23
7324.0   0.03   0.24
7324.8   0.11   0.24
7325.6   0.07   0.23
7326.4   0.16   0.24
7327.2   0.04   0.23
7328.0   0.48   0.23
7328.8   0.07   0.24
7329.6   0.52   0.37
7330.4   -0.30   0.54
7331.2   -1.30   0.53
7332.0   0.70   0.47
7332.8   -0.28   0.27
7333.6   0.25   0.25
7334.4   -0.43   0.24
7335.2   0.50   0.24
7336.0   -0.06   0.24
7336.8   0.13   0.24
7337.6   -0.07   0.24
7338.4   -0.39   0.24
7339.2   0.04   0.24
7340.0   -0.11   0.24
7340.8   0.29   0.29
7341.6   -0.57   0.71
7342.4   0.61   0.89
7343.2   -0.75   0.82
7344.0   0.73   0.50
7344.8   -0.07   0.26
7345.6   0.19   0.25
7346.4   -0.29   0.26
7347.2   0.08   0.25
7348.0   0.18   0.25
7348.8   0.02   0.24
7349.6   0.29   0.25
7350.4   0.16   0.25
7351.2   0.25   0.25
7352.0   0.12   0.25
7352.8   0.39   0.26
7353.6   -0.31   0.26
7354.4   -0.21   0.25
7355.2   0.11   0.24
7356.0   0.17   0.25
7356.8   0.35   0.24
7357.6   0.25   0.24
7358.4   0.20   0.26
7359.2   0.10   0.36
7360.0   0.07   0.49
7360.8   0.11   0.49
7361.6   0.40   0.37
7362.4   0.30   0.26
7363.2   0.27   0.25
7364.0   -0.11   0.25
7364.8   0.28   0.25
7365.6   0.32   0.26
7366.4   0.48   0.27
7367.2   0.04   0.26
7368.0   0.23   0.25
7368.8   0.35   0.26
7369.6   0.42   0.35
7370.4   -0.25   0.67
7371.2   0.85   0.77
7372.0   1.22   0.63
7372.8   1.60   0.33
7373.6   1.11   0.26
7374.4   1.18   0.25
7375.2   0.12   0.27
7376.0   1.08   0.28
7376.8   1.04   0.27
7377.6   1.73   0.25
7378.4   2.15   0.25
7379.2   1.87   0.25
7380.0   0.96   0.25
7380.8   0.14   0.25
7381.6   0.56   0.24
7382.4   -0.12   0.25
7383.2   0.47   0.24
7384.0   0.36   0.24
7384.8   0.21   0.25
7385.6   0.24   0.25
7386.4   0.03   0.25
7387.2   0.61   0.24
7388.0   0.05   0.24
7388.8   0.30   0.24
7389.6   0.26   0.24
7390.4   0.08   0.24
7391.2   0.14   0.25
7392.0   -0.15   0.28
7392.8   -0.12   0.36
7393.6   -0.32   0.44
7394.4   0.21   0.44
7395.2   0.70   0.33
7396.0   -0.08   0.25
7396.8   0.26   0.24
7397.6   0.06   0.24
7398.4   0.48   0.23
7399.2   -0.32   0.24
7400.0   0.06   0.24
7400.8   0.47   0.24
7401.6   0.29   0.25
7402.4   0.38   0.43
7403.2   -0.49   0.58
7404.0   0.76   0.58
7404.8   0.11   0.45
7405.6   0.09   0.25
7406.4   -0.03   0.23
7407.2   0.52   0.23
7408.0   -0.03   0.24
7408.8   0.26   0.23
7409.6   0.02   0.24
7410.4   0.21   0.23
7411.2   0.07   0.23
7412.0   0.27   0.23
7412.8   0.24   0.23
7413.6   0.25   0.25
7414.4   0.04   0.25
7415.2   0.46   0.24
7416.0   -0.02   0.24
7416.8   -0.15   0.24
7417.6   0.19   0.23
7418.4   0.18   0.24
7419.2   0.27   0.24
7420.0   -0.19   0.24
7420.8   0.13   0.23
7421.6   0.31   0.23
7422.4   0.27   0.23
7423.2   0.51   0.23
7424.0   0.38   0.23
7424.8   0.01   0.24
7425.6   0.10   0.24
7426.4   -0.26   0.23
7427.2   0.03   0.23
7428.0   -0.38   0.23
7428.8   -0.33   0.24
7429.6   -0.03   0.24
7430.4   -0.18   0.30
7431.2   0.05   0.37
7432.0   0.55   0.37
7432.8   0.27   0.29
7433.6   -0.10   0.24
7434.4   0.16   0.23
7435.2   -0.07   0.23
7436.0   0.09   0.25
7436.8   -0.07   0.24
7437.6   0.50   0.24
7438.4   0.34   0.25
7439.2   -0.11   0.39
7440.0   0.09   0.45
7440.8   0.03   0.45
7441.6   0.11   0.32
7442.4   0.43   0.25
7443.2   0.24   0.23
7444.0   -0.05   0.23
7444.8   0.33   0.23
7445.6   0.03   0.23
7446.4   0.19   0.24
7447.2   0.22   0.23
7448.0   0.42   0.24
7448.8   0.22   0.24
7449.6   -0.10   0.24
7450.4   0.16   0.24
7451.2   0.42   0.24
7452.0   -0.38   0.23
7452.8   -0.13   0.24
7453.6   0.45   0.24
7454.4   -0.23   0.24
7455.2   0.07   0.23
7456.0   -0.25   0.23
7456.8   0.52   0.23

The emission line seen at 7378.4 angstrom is [O II] 3727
